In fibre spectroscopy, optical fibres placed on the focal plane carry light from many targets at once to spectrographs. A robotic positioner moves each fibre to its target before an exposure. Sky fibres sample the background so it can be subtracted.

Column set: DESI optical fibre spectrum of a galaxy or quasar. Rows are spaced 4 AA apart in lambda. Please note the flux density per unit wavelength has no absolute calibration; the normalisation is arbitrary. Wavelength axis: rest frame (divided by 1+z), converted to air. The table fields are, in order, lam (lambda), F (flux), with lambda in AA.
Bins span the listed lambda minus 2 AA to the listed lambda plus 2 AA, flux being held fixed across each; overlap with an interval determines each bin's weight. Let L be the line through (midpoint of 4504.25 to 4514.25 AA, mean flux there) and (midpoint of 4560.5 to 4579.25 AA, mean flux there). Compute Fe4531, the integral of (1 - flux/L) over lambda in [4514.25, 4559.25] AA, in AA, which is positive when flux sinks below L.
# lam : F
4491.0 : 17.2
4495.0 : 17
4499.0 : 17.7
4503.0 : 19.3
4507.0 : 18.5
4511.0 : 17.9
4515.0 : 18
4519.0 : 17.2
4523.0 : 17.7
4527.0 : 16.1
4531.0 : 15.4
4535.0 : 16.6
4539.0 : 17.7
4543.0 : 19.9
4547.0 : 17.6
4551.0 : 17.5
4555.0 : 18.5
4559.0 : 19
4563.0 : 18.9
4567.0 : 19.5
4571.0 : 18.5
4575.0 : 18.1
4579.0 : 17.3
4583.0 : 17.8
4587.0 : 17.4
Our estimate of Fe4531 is 2.1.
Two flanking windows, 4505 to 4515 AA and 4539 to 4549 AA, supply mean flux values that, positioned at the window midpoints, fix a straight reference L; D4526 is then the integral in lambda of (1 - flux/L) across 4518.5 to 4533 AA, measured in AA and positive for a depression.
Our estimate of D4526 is 1.42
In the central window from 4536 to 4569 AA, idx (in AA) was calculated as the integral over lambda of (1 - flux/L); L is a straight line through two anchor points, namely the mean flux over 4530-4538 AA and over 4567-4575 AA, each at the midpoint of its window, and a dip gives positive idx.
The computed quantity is -2.0 AA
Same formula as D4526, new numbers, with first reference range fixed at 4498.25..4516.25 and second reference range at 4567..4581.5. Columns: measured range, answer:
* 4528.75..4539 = 1.1 AA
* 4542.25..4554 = 0.0 AA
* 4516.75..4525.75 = 0.5 AA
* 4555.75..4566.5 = -0.5 AA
